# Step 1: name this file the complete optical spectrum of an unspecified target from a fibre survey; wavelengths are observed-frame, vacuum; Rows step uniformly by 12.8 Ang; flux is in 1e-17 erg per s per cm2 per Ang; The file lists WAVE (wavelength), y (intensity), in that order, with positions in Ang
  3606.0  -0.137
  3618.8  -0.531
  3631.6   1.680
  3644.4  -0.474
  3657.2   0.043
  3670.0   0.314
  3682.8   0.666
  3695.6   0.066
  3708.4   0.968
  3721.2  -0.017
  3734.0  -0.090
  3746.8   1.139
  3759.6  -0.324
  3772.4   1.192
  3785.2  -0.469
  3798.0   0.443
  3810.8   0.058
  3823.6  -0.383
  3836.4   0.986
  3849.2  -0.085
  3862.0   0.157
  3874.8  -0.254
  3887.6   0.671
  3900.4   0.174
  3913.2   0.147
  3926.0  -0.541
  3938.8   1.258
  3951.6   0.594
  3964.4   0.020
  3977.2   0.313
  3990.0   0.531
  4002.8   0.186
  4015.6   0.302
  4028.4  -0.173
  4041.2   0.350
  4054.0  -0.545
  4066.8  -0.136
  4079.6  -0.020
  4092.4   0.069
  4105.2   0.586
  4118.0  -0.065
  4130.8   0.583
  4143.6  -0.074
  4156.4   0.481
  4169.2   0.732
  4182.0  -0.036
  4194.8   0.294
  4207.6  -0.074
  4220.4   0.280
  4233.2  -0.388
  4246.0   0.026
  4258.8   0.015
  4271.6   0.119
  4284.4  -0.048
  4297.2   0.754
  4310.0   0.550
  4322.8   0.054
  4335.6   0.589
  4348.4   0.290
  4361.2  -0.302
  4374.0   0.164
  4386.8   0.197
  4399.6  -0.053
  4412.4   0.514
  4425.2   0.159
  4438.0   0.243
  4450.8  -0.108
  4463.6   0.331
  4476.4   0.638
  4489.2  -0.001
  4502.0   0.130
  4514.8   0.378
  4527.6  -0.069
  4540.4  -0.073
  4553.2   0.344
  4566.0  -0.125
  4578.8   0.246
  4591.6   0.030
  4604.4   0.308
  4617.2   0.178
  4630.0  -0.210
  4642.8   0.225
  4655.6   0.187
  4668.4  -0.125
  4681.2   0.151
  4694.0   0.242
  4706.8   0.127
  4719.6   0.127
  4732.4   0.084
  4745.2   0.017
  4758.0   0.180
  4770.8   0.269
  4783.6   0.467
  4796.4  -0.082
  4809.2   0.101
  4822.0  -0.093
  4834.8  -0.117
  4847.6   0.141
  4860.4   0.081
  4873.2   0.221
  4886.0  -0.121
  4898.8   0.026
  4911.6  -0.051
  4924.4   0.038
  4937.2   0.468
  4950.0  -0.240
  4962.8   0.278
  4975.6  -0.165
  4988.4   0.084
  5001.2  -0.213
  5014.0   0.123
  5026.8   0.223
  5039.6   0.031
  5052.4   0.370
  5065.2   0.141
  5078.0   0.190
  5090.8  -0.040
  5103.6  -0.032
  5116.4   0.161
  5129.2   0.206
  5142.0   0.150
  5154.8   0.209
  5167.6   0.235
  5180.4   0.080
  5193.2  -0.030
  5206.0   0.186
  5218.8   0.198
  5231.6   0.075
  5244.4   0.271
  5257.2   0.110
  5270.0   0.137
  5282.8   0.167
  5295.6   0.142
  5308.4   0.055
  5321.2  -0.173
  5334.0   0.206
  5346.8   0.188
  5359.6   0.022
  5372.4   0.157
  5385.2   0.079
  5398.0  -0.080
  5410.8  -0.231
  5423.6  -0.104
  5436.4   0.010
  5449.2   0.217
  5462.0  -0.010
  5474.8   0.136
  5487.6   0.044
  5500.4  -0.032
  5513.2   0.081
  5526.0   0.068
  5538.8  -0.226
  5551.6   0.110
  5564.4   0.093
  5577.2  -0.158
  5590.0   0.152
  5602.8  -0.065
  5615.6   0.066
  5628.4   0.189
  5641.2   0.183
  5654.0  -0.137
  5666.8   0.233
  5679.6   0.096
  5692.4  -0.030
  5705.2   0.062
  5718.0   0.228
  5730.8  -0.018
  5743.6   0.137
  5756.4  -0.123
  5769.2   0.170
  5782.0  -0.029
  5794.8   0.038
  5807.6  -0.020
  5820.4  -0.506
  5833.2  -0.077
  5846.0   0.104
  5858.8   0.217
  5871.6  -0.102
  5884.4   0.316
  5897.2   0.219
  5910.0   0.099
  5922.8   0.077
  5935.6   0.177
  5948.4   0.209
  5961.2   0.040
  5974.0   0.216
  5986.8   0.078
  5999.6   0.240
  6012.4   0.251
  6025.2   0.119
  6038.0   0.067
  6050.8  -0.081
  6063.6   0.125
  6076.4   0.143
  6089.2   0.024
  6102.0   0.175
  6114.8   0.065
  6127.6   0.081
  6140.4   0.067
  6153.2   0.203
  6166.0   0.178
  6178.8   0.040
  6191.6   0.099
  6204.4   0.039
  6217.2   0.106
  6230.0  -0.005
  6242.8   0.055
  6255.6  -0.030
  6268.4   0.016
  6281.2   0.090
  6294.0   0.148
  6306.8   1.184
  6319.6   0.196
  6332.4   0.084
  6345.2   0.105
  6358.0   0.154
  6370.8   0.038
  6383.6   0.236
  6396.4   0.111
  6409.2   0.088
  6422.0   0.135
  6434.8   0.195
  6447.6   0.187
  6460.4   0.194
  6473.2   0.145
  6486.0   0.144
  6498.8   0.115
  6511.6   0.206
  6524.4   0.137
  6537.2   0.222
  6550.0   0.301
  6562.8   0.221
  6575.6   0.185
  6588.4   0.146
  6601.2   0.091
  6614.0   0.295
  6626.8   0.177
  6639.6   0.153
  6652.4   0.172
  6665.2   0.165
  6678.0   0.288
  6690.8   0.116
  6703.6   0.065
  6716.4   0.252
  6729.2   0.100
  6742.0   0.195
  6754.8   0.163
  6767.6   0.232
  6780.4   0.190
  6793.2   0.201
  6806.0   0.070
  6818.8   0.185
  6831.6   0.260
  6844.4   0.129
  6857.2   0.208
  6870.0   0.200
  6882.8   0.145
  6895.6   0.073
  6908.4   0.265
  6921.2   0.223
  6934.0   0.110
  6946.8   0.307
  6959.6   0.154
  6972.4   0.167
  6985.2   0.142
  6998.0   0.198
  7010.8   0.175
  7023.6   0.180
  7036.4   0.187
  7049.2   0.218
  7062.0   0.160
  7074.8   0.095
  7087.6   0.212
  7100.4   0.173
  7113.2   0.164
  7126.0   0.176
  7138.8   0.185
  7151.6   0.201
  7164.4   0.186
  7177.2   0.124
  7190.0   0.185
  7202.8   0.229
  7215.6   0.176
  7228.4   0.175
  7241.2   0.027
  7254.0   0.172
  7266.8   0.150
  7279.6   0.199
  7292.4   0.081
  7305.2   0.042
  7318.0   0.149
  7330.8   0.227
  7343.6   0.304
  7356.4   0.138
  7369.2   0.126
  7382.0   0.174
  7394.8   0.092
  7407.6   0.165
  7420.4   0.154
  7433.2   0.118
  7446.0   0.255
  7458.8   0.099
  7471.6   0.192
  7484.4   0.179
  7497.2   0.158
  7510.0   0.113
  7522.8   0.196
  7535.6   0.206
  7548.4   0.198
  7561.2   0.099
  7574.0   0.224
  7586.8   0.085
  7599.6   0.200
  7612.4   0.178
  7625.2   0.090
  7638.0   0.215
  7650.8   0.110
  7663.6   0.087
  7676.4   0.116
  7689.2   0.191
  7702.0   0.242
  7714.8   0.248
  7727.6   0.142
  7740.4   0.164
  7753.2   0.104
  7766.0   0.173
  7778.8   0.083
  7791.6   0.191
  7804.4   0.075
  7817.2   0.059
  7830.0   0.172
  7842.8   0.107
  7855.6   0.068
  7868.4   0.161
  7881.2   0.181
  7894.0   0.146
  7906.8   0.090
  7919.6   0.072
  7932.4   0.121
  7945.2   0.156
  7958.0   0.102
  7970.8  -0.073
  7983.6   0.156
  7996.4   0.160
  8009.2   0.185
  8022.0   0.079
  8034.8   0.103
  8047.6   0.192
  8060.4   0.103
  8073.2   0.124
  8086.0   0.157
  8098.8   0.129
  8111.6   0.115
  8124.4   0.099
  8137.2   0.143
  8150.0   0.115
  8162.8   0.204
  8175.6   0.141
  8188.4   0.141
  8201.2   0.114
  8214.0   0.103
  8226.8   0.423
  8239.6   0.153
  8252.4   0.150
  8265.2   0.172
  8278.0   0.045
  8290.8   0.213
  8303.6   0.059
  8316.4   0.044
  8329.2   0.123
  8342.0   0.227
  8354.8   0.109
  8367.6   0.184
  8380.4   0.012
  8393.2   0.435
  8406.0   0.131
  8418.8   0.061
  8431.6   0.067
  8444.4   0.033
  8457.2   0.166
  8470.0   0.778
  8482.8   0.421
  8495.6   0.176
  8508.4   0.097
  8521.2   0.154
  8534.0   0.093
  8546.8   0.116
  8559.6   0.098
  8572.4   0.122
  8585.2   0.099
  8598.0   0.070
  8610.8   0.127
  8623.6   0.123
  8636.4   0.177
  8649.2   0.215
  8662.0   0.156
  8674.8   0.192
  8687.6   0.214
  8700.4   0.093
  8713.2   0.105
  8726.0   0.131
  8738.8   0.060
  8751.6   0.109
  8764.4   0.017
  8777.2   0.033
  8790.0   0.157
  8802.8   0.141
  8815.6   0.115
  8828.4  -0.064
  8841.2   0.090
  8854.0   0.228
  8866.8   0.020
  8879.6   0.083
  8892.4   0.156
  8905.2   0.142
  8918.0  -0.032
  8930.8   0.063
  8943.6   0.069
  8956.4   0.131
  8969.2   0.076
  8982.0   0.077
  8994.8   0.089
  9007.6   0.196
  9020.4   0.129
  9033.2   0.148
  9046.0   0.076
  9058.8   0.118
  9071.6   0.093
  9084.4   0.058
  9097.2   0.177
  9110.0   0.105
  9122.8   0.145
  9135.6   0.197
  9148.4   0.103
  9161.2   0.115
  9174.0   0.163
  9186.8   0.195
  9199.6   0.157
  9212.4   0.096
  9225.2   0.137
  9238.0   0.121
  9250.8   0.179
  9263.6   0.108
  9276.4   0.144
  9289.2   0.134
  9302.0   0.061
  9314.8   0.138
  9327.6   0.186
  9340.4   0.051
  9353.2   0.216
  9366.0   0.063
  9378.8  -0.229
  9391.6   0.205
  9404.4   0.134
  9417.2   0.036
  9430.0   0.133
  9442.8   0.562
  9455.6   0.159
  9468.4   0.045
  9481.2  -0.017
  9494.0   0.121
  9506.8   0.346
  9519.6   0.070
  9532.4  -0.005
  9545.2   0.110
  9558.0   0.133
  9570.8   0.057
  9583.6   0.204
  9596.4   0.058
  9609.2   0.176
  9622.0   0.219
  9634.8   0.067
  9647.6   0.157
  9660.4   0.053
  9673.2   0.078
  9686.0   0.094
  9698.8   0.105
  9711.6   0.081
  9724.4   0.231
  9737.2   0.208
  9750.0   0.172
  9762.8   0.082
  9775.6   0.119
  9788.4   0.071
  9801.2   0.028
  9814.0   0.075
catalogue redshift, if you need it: 0.69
